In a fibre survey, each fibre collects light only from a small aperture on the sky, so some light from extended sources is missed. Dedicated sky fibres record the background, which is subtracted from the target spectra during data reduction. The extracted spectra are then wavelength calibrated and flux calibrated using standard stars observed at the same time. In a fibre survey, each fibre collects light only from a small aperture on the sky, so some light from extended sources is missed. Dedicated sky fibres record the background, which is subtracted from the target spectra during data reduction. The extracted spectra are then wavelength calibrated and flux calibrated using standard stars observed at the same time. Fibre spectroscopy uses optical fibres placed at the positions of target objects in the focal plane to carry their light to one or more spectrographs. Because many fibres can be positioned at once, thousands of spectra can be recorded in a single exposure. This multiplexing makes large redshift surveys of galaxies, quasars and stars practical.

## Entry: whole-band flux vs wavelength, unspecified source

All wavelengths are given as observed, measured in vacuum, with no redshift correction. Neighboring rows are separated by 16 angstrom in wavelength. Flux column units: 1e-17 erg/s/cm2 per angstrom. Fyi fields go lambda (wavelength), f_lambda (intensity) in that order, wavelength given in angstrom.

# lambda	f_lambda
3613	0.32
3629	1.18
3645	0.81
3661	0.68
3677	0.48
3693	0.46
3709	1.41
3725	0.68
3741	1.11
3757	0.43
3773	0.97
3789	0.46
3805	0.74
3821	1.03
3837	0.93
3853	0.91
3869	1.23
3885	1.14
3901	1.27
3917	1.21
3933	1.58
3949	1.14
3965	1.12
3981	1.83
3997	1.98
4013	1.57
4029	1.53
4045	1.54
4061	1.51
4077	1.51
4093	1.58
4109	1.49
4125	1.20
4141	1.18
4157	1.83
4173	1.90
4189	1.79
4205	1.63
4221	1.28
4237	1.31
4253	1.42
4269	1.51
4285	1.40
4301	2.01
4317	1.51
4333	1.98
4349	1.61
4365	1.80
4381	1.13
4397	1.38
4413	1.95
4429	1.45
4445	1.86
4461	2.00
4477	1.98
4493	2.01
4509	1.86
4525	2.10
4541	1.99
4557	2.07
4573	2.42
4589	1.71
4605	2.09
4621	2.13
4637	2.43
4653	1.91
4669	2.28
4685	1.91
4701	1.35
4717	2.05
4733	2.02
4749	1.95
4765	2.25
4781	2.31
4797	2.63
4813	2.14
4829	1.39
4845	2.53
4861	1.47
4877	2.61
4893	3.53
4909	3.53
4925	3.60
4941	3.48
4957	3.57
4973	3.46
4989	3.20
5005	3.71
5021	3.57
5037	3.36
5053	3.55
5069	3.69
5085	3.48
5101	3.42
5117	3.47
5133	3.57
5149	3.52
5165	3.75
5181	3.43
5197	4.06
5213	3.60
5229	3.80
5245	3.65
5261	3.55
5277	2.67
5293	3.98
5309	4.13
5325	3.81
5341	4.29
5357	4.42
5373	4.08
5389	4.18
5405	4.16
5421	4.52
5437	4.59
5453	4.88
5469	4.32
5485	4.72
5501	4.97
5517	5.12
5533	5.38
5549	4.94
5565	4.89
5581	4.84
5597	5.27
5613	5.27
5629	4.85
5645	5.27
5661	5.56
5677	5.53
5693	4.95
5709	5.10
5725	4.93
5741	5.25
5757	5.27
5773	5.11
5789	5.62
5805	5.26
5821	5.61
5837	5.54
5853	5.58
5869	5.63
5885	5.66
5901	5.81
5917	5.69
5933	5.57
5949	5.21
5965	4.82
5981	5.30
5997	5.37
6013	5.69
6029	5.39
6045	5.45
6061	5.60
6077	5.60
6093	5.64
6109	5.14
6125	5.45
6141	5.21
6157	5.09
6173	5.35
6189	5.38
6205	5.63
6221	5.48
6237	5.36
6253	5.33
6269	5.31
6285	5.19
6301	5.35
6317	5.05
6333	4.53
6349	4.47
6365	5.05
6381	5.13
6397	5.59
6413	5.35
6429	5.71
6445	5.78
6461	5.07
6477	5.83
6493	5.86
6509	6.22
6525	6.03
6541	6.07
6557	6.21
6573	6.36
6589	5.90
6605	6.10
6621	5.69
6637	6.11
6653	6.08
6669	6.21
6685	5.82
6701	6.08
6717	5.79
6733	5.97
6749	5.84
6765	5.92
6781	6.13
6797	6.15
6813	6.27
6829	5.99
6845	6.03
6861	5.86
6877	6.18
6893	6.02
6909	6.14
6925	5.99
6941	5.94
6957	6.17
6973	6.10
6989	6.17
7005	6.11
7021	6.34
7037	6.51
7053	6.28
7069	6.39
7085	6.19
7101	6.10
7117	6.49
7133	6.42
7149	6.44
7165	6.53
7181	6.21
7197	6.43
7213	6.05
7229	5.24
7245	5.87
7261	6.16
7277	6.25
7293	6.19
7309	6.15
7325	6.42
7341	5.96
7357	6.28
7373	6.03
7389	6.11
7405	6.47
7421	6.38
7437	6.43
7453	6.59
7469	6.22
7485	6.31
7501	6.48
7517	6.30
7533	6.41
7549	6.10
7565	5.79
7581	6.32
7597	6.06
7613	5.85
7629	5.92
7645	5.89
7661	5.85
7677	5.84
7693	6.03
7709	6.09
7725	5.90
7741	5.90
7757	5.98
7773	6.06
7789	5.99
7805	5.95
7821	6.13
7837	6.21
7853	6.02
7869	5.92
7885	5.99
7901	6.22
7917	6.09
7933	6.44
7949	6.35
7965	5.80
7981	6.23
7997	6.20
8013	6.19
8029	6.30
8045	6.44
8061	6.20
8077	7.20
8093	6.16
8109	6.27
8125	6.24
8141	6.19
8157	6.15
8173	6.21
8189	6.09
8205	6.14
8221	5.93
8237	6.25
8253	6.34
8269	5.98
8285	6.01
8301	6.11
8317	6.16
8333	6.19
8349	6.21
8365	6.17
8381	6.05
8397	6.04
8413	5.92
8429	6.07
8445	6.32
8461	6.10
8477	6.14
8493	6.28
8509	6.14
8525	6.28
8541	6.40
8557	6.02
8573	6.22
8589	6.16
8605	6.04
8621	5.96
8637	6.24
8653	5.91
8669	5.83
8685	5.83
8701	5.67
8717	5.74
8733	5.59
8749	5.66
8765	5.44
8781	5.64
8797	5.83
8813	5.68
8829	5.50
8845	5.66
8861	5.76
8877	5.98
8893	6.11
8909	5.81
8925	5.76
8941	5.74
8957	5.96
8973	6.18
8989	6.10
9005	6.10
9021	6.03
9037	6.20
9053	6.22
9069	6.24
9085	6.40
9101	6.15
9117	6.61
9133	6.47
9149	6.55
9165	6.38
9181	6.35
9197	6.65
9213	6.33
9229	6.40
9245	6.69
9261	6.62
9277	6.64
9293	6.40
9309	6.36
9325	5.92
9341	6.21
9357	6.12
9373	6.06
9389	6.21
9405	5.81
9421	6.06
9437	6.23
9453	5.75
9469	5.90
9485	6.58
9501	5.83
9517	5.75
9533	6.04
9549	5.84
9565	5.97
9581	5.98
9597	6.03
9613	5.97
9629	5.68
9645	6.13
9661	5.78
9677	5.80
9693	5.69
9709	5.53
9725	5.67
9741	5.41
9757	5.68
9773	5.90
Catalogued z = 0.226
